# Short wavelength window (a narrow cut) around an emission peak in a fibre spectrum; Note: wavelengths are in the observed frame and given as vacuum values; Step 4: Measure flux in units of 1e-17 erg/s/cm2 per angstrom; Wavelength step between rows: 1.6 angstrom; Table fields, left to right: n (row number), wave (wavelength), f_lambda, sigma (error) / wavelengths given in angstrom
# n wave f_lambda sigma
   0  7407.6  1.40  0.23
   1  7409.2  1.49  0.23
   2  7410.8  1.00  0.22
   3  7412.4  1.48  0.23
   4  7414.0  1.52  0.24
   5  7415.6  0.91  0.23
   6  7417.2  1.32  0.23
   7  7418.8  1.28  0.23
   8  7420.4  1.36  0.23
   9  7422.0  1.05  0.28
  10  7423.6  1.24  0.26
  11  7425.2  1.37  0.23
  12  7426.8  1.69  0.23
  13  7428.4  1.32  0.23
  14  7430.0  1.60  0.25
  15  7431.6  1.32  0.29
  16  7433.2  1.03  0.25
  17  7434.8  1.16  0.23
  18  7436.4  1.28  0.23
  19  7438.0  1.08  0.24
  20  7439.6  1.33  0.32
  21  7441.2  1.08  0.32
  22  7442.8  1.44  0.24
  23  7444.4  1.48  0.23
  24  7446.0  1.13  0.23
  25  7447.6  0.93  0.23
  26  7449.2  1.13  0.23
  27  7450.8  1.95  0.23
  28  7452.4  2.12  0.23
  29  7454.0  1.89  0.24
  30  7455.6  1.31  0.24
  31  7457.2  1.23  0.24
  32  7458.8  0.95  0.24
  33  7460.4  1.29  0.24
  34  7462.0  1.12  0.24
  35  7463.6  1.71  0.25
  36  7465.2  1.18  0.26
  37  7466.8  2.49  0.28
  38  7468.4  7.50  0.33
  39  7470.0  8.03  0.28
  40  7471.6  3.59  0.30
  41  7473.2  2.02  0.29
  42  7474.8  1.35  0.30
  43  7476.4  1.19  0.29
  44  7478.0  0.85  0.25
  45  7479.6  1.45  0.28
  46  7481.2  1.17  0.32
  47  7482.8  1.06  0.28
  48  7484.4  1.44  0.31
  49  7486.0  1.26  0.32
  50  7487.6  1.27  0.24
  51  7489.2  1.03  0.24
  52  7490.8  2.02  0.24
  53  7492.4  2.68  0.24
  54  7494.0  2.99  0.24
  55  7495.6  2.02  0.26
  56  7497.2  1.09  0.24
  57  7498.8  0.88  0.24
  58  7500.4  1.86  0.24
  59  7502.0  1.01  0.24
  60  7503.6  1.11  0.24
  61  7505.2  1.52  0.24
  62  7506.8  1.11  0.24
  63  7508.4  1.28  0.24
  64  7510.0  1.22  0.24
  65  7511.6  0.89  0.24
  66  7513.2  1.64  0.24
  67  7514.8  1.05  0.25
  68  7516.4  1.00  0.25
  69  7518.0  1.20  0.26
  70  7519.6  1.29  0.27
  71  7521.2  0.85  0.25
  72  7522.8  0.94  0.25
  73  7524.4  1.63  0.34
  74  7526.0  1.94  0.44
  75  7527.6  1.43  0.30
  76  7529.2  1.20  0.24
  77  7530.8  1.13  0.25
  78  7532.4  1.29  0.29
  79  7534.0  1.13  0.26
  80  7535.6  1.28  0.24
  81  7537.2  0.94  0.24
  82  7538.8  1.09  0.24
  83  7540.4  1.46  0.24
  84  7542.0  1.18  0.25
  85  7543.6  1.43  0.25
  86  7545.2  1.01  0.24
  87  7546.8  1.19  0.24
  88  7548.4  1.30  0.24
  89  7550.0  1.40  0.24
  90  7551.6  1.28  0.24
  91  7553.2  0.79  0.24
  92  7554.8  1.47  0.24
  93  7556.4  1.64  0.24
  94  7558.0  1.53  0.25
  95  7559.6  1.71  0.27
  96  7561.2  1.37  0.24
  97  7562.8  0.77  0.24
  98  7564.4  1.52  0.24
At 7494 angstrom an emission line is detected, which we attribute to [N II]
